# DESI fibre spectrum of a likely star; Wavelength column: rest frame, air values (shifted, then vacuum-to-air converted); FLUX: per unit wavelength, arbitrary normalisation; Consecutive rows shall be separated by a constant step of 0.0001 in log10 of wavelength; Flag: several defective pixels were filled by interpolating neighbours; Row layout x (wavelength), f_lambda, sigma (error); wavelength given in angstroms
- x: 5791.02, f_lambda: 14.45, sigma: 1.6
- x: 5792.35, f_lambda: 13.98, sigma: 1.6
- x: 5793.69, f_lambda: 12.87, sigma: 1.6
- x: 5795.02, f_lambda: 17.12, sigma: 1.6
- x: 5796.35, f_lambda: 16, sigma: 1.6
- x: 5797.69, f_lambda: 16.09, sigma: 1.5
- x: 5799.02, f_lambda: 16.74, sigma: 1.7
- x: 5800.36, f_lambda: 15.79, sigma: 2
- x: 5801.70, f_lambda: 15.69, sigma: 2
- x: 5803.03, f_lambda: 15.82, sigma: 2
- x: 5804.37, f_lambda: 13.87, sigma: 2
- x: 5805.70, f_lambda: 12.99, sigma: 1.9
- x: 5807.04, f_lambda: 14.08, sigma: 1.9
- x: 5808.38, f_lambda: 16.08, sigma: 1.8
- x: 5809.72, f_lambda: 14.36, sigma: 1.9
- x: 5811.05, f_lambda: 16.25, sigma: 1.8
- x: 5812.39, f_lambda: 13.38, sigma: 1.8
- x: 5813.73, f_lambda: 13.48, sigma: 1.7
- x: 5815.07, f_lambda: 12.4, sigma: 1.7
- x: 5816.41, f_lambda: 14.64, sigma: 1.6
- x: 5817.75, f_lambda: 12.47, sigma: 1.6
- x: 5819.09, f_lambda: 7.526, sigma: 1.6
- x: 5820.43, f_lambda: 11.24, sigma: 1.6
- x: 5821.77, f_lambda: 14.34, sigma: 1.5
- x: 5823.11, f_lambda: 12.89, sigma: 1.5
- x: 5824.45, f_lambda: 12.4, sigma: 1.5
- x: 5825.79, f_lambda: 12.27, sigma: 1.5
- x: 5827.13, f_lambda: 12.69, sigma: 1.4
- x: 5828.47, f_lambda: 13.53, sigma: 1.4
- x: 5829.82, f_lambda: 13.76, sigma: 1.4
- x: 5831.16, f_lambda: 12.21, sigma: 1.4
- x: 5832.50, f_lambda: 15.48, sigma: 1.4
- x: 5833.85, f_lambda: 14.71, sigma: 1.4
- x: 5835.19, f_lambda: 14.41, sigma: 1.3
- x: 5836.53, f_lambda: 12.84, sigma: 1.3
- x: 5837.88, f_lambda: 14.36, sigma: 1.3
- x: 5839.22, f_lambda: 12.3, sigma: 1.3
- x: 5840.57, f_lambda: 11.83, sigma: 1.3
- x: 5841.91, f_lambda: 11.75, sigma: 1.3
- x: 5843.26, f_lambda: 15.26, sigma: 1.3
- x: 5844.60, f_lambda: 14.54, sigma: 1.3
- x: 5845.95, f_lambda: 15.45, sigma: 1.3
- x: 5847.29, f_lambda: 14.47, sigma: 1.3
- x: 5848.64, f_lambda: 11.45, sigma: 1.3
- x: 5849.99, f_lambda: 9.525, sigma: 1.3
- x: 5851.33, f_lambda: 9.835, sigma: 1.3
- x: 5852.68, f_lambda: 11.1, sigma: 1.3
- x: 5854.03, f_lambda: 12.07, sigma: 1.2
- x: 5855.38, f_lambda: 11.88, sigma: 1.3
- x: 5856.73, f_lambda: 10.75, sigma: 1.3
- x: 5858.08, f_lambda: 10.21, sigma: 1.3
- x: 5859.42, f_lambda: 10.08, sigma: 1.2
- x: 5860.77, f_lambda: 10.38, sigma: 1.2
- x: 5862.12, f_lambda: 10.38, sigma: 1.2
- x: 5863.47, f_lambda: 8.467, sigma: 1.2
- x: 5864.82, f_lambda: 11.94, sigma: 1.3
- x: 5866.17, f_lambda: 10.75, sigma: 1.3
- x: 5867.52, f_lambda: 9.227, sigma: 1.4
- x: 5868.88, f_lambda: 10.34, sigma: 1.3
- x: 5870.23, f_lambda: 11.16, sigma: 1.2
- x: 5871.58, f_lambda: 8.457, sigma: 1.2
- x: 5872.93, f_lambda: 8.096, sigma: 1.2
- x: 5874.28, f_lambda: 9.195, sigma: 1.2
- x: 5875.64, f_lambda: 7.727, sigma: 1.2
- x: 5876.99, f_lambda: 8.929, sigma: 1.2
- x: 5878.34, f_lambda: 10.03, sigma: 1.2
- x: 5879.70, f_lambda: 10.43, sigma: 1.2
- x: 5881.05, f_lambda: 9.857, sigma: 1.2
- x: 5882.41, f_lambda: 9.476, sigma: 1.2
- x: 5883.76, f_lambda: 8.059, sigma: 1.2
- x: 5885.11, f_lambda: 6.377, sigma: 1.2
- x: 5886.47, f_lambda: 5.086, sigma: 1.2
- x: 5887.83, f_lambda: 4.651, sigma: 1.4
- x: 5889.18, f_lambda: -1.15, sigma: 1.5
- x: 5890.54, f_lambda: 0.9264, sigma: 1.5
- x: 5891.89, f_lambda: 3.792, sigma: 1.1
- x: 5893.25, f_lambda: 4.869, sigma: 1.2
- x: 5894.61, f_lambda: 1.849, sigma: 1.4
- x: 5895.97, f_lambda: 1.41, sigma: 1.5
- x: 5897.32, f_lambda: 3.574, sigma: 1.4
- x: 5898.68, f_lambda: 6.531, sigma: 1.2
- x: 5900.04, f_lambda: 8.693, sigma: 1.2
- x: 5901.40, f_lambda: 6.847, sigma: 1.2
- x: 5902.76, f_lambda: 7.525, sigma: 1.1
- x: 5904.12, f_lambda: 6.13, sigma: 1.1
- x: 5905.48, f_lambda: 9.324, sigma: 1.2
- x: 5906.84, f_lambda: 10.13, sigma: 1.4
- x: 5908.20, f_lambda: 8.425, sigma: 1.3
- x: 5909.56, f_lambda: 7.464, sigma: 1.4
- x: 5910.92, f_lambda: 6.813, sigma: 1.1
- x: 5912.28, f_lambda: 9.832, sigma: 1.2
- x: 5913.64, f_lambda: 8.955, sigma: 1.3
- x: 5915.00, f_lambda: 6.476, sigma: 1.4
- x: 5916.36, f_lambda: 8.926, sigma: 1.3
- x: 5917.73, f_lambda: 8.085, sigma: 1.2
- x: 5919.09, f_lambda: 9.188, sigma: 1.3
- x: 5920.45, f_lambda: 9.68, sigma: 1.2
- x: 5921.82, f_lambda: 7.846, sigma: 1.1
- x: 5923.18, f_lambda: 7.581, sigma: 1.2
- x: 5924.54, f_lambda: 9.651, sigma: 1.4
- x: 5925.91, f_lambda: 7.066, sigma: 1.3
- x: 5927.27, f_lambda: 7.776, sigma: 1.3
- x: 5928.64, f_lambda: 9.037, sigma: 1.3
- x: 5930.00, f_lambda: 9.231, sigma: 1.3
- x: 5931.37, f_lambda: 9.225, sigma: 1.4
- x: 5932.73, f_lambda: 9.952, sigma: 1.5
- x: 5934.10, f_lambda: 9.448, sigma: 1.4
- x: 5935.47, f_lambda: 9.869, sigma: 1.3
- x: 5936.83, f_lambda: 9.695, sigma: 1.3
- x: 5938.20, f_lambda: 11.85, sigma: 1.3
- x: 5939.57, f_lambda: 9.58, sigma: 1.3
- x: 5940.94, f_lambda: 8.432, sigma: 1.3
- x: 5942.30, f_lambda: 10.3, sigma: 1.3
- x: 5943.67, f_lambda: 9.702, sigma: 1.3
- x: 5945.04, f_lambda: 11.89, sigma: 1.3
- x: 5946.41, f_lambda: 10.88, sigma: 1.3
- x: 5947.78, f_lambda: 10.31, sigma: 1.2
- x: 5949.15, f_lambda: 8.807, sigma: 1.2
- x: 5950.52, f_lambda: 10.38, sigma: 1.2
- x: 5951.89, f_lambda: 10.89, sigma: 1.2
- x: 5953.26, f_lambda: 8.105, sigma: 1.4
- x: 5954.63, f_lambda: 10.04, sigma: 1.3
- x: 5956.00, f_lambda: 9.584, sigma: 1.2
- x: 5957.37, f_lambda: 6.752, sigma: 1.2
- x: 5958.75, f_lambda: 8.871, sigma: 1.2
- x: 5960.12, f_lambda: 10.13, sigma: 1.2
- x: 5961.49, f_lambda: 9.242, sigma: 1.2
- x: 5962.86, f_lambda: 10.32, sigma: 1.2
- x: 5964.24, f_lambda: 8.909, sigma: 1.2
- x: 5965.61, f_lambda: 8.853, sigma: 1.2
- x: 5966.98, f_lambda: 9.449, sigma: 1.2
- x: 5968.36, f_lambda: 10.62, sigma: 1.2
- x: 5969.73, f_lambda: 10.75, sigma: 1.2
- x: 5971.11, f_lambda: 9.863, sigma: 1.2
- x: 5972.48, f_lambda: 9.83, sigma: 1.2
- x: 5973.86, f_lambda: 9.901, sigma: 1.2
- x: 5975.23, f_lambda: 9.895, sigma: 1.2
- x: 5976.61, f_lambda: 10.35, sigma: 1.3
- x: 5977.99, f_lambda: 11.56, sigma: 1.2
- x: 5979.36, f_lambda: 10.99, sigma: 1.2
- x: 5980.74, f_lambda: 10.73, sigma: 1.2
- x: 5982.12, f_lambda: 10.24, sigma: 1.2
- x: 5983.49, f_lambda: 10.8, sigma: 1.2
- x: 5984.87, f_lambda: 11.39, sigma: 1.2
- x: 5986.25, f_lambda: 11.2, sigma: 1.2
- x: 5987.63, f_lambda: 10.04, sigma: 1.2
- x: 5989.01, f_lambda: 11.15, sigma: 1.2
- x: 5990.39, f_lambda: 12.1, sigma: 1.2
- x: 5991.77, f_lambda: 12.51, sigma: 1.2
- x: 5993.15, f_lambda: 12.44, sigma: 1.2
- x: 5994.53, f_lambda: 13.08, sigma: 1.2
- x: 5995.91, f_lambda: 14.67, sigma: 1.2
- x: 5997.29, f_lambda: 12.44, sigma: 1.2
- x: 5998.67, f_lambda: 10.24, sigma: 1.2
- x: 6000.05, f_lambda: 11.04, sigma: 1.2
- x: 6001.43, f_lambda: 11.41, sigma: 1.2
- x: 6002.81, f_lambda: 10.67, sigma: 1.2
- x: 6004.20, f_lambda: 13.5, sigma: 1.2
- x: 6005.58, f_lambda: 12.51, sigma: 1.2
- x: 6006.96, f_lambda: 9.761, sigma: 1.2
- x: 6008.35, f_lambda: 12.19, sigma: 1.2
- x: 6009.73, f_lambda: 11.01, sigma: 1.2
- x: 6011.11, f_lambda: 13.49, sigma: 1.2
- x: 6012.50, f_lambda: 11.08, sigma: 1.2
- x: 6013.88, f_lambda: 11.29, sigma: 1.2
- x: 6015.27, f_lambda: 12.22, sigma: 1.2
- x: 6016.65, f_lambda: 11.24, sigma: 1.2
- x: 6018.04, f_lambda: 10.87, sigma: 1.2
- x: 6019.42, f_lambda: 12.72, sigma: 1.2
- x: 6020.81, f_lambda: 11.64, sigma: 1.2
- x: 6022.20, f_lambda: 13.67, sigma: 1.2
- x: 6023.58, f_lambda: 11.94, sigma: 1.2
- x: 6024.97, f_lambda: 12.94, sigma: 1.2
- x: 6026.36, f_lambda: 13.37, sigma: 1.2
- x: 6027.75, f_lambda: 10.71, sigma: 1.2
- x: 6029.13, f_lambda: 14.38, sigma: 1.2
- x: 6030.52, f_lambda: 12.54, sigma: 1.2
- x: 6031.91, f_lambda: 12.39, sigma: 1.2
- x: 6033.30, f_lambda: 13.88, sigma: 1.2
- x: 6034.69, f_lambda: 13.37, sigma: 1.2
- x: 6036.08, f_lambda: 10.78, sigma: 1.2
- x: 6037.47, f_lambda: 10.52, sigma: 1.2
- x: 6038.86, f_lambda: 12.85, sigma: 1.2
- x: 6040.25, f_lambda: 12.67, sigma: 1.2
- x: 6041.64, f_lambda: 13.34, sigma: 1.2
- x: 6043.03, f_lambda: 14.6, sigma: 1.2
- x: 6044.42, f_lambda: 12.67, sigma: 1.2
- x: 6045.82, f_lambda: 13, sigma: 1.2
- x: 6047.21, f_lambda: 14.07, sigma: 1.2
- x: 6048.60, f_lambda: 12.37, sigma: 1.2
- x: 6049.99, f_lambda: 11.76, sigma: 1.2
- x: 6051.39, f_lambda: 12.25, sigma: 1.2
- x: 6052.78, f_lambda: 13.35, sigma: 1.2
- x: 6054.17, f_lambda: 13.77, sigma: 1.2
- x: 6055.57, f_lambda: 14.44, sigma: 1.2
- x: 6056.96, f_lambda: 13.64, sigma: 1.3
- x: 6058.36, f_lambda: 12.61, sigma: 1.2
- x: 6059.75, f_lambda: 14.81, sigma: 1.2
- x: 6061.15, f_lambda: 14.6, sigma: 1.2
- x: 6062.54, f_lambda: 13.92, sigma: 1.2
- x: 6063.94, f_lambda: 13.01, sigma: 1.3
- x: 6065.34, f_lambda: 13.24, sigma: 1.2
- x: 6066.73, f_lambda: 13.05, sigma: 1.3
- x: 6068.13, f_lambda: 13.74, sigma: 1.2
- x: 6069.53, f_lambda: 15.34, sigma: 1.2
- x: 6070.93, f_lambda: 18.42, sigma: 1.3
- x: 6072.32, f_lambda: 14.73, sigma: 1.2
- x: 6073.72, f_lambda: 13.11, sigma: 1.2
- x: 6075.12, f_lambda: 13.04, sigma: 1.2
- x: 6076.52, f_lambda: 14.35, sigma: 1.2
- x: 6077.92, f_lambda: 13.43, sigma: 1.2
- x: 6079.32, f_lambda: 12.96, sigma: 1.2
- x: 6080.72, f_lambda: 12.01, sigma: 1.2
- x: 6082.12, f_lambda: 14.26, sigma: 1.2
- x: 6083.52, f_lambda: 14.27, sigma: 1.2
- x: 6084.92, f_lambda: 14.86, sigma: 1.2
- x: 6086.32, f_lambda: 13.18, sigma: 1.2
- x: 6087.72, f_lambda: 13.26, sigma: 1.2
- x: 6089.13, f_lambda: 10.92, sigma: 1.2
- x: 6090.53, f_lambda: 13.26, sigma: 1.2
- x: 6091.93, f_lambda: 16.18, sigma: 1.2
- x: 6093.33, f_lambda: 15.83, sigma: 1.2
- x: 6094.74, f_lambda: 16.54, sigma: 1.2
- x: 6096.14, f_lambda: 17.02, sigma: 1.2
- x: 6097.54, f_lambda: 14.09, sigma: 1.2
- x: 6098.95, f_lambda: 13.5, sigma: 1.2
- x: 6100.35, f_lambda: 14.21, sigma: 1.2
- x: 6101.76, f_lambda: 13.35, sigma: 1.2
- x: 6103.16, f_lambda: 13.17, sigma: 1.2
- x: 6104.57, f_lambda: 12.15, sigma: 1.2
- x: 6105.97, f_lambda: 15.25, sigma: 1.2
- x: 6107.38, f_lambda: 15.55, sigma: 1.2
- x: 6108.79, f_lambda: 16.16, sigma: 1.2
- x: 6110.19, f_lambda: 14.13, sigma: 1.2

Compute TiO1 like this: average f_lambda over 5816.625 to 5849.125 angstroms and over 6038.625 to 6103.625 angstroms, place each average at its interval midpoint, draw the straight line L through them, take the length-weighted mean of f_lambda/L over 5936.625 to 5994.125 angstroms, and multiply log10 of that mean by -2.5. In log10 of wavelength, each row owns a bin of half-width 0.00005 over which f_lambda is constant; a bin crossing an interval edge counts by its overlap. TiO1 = 0.30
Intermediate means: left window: 13.1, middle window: 10.2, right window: 13.8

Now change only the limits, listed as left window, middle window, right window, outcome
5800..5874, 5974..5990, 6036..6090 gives 0.21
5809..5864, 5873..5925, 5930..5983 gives 0.49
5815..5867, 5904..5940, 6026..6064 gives 0.39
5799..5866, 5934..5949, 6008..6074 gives 0.26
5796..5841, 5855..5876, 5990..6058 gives 0.33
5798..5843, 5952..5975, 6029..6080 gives 0.38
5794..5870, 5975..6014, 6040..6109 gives 0.18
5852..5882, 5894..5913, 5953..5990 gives 0.43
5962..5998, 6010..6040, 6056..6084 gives 0.01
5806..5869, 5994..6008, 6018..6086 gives 0.10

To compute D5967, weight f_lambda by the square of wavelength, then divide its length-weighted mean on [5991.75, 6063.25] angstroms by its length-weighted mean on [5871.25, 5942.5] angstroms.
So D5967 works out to 1.71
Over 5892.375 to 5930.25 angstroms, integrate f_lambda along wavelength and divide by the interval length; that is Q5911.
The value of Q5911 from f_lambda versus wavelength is 7.42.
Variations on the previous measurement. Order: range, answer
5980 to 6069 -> 12.4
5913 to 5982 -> 9.52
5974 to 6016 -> 11.5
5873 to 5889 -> 7.87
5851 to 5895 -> 8.36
